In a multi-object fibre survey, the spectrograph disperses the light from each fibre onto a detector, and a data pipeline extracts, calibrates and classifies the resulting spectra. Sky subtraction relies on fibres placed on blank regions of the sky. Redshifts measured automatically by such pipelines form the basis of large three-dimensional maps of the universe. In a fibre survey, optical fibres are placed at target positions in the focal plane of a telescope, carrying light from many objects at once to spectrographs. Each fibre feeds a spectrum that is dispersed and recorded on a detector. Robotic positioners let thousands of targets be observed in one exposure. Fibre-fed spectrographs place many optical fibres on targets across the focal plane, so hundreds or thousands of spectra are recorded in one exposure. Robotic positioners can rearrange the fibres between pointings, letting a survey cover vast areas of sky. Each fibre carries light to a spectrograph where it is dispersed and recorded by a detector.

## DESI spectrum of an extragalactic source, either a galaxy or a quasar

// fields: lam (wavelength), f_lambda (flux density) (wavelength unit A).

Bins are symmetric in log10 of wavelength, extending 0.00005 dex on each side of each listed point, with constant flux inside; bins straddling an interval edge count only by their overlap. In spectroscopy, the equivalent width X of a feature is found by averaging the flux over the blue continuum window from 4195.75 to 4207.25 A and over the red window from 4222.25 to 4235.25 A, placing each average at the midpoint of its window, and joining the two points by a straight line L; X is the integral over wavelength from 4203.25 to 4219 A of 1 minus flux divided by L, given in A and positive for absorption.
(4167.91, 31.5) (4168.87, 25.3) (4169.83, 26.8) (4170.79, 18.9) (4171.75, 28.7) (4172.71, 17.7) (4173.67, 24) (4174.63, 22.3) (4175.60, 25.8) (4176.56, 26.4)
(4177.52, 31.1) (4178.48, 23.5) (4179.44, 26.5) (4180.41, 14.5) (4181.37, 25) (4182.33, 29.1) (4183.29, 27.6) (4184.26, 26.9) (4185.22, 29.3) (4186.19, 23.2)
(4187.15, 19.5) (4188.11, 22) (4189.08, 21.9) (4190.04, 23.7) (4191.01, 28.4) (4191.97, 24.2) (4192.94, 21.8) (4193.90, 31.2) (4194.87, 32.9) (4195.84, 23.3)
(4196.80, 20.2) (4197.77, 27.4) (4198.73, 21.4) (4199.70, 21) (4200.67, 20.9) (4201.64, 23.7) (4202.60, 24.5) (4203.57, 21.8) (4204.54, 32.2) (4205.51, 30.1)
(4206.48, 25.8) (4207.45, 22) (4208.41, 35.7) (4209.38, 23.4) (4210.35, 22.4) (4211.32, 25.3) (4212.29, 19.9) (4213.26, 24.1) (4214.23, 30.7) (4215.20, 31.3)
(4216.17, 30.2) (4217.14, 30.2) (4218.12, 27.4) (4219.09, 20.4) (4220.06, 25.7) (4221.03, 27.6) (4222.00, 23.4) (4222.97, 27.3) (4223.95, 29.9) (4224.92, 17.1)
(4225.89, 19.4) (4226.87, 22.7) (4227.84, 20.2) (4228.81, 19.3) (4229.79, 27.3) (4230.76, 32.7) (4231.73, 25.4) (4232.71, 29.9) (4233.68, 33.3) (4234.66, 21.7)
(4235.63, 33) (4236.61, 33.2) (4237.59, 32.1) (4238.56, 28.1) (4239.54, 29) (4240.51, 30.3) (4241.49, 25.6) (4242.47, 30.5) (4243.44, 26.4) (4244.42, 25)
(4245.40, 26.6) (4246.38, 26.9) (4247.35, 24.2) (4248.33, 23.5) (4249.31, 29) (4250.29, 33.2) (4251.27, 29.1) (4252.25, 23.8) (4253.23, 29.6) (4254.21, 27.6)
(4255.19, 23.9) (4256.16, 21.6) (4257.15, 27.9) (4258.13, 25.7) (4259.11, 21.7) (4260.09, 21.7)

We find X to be -1.47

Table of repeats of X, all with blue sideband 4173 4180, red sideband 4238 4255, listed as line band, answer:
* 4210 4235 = 1.1 A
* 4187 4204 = 1.3 A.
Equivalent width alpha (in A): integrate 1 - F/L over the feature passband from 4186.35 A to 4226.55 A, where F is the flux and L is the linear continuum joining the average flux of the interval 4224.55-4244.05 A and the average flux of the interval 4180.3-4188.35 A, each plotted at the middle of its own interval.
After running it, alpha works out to 0.8 A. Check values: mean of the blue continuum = 24.7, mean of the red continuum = 26.9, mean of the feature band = 25.1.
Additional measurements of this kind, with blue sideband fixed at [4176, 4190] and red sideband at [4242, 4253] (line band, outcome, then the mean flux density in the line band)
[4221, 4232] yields 0.9 A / 24.2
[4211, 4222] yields -0.2 A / 26.5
